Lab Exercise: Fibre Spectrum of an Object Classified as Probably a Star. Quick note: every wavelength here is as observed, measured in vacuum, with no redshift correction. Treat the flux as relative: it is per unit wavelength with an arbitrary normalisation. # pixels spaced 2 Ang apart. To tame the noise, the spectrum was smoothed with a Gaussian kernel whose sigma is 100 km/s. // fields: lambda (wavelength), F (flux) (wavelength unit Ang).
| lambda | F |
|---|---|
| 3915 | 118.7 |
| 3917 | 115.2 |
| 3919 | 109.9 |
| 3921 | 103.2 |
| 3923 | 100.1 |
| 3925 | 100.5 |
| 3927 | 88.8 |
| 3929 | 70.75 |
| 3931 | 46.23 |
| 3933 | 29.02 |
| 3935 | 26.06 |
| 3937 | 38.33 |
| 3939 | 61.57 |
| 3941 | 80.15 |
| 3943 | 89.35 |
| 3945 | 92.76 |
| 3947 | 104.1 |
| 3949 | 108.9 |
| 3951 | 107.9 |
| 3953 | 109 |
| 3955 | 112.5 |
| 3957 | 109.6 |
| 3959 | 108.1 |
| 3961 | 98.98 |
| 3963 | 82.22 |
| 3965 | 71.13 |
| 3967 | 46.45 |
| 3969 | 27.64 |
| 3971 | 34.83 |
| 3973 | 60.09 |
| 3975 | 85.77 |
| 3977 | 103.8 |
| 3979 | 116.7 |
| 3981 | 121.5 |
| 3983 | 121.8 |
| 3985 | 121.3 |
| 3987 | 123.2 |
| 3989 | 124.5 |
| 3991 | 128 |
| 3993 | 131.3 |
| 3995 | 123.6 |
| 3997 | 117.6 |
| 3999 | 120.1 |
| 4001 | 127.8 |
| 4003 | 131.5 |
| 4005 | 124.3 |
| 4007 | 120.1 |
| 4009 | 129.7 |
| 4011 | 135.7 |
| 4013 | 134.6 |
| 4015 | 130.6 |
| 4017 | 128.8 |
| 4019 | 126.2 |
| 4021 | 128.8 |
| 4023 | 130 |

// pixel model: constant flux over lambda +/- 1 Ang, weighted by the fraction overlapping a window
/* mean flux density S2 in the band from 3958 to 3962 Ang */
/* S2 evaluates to 104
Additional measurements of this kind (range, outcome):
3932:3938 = 31.1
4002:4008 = 125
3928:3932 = 58.5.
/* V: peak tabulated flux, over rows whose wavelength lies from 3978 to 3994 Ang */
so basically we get 131.3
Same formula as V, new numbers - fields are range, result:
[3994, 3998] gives 123.6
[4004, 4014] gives 135.7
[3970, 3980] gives 116.7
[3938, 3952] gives 108.9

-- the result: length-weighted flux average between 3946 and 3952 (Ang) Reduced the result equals 107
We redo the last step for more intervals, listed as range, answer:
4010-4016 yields 134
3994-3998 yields 121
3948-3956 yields 110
